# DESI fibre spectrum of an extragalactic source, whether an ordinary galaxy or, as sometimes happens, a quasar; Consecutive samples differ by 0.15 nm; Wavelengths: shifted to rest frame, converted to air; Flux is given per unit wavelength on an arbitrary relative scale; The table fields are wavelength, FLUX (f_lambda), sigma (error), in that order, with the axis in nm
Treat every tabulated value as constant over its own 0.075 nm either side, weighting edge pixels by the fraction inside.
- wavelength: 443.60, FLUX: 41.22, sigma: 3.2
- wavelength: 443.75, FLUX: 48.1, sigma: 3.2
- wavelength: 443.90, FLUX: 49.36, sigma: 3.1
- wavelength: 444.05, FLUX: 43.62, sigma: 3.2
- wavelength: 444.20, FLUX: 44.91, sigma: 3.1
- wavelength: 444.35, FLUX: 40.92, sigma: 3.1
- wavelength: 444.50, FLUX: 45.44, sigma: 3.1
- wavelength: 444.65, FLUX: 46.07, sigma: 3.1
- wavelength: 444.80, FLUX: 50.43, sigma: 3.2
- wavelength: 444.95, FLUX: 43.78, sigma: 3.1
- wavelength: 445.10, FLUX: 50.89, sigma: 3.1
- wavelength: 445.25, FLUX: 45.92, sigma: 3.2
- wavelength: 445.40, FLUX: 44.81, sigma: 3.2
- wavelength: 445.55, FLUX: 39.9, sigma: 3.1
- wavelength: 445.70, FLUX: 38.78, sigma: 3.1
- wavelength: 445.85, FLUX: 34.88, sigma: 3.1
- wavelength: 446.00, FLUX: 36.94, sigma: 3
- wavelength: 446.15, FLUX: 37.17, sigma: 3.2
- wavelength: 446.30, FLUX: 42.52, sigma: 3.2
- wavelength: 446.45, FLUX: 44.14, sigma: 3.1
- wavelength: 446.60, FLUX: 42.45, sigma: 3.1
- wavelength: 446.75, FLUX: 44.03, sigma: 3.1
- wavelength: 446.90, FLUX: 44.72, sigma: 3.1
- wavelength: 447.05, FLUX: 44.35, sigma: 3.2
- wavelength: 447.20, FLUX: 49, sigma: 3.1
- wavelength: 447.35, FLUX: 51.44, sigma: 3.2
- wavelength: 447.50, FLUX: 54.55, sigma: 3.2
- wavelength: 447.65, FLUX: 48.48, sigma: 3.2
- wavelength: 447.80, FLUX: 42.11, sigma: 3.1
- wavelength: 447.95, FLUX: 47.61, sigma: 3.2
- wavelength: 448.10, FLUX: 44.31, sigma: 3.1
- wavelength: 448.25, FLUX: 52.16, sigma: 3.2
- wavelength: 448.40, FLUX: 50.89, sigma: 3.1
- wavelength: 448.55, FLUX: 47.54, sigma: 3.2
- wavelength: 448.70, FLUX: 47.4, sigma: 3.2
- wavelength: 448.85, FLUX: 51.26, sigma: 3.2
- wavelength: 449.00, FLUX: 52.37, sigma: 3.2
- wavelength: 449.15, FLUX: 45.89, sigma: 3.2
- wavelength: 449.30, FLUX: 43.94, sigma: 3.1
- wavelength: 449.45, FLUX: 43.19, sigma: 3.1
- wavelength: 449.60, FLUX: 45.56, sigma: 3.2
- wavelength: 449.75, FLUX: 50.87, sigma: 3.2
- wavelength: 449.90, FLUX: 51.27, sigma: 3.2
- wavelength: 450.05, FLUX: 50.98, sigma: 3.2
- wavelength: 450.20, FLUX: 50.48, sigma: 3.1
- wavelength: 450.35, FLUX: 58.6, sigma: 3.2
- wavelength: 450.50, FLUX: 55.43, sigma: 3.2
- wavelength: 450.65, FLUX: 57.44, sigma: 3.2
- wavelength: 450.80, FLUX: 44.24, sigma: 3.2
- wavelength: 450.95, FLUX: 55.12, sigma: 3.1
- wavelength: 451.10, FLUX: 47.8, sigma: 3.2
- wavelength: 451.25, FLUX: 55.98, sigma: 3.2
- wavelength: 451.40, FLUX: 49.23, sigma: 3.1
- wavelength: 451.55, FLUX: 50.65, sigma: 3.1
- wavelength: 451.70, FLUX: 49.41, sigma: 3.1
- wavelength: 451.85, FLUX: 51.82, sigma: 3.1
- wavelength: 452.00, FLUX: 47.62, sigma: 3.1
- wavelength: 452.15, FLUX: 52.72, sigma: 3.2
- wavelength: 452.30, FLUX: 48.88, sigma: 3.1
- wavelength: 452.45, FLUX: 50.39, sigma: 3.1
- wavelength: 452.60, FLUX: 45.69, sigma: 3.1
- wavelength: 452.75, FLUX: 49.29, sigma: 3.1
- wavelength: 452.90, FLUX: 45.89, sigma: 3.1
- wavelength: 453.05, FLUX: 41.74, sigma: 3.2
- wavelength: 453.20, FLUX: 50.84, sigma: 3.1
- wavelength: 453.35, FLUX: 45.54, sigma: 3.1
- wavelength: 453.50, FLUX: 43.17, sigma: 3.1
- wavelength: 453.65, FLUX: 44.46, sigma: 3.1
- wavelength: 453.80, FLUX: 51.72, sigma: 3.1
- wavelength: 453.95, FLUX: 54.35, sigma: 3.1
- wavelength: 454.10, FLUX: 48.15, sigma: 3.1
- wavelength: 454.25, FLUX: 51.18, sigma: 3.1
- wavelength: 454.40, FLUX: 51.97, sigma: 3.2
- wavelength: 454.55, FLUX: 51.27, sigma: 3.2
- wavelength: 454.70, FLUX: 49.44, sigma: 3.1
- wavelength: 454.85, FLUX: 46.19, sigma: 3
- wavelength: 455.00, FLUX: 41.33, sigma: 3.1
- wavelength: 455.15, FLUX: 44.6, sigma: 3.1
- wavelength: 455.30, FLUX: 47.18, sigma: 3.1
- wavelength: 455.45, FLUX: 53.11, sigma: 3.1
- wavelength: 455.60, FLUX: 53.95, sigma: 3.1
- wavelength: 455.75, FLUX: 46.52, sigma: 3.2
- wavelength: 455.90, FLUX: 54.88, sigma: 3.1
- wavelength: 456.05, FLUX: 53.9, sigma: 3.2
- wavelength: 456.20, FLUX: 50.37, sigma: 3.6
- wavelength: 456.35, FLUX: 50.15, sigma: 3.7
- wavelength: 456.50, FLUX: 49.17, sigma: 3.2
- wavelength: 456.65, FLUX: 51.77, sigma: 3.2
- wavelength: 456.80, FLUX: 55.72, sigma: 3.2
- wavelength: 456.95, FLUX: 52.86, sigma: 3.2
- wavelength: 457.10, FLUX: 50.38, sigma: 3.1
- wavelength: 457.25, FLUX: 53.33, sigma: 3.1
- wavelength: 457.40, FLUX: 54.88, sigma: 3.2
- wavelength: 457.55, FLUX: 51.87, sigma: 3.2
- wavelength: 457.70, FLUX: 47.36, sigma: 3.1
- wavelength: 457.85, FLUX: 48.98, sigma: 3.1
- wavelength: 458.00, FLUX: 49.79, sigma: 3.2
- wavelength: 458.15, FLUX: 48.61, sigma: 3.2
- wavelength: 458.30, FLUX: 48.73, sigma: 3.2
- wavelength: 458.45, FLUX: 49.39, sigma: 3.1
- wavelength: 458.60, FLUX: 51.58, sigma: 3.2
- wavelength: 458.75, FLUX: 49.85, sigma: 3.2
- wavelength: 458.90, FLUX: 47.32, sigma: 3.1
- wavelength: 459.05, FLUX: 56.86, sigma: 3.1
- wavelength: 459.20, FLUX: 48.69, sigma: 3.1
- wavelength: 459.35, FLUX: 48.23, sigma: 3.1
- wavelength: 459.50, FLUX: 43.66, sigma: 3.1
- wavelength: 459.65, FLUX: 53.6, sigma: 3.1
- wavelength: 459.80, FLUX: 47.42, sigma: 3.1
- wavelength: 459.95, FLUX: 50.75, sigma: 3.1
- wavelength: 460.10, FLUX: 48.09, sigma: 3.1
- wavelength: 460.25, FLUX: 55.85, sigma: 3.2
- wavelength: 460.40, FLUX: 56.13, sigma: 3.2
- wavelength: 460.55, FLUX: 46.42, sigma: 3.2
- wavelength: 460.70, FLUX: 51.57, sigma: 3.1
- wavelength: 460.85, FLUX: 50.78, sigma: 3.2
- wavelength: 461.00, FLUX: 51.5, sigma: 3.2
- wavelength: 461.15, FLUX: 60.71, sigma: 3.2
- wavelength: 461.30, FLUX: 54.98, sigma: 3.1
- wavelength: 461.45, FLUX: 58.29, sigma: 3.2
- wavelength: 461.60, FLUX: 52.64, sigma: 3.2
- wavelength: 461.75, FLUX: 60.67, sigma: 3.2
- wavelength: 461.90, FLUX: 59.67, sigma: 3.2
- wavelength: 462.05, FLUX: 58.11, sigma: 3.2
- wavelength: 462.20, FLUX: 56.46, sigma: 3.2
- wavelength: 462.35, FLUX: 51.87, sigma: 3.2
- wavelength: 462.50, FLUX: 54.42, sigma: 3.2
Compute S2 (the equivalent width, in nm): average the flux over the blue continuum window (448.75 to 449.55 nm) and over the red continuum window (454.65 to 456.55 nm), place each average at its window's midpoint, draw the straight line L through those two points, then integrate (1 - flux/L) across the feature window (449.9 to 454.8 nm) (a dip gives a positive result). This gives -0.18 nm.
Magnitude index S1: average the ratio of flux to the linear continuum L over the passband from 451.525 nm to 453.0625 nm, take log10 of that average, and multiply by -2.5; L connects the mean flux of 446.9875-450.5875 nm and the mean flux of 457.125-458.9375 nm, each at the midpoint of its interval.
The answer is 0.02 mag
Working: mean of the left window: 49.2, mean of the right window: 50.2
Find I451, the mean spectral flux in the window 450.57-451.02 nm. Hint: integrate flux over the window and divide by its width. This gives 52.3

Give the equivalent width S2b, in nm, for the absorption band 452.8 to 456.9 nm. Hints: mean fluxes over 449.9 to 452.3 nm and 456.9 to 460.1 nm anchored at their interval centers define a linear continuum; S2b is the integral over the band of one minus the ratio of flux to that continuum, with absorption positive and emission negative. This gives 0.135 nm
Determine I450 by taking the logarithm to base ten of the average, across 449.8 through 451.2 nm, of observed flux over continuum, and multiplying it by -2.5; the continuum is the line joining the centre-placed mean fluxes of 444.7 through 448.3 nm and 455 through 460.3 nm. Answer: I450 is -0.12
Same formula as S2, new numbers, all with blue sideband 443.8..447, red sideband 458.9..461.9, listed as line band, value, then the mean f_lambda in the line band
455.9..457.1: -0.05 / 52.1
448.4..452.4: -0.32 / 50.2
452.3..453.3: 0.01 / 47.4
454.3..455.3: 0.03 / 47.5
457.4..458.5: 0.03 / 49.6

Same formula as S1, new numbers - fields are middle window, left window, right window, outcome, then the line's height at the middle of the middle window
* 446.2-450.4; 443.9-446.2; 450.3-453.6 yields -0.03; 46.3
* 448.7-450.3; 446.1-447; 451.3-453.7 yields -0.08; 45.4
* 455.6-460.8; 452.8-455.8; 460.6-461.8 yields 0.02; 51.9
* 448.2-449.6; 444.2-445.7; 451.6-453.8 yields -0.04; 46.5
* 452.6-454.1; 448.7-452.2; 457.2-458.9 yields 0.07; 50.4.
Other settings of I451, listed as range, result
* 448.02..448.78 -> 48.5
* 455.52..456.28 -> 51.9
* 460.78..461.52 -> 55.3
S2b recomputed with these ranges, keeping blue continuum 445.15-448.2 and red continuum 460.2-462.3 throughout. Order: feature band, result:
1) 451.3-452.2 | -0.045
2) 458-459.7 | 0.119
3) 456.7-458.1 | 0.017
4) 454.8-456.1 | 0.045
